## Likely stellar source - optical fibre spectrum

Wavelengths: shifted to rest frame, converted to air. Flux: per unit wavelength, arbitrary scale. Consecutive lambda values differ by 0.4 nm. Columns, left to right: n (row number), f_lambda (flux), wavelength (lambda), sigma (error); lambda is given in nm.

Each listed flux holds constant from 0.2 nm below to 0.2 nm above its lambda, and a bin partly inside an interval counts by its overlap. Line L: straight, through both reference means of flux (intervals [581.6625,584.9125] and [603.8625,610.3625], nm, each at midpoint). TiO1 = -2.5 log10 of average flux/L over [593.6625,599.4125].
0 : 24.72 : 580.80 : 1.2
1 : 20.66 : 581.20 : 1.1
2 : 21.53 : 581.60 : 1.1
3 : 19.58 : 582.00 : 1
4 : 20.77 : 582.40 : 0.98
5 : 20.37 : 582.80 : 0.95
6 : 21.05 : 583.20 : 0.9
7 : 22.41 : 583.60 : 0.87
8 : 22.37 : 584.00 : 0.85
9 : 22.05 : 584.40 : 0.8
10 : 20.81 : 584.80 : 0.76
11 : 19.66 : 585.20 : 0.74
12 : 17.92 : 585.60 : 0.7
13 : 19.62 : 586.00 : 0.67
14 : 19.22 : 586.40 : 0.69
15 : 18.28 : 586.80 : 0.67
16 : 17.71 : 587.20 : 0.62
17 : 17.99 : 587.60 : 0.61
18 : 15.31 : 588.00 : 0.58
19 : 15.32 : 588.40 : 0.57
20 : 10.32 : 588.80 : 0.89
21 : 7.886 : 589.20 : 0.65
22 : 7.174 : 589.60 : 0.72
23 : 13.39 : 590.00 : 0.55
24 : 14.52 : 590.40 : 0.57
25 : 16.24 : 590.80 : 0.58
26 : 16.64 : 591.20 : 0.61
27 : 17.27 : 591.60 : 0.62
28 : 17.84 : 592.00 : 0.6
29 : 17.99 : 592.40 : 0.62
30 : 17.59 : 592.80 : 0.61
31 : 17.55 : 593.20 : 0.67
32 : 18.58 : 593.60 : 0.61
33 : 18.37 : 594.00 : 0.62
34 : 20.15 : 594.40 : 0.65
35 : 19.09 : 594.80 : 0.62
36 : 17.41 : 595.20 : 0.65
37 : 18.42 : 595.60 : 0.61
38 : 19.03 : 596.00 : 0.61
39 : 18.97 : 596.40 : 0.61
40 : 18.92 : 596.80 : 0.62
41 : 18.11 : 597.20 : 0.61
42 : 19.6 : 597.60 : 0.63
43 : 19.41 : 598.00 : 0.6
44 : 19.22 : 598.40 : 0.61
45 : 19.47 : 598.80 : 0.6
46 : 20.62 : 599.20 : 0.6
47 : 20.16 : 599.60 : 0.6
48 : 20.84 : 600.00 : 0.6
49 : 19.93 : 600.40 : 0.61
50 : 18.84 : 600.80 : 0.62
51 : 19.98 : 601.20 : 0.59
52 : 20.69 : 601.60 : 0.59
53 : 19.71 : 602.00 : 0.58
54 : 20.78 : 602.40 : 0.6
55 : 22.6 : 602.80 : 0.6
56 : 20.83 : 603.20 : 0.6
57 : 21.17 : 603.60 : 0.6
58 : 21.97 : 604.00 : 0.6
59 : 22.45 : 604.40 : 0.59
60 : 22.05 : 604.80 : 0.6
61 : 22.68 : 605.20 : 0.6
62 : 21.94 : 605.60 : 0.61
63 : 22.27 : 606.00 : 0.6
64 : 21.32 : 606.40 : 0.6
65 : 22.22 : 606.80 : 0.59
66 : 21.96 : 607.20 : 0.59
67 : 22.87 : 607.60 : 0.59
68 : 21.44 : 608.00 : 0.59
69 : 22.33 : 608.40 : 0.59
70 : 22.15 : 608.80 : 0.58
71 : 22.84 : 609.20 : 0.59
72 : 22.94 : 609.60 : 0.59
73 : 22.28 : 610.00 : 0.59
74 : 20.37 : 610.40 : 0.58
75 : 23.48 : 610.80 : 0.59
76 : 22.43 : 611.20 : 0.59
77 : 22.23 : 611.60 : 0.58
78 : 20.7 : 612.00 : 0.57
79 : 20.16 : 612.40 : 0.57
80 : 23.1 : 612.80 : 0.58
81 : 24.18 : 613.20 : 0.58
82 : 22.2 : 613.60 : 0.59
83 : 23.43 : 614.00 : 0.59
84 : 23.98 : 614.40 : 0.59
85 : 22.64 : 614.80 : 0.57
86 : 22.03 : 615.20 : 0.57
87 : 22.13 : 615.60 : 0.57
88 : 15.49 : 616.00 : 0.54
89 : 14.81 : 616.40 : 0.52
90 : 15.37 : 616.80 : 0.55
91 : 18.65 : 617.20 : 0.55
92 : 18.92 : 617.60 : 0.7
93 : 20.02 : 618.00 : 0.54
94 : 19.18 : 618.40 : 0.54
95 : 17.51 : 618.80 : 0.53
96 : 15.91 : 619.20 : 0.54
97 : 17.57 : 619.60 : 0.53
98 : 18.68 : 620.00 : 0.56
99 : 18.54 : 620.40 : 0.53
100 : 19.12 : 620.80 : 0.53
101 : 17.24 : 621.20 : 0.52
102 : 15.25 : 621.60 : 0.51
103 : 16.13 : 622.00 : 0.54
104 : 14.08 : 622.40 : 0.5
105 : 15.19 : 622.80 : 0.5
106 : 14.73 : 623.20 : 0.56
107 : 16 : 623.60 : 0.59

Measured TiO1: 0.14 mag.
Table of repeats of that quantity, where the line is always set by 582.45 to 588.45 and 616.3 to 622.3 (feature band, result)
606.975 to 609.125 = -0.22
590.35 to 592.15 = 0.15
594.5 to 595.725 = 0.03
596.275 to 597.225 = 0.00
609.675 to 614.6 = -0.24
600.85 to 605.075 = -0.15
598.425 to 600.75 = -0.08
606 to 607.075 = -0.20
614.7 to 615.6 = -0.25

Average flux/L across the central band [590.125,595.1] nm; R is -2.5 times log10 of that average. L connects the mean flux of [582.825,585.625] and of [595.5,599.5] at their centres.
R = 0.13 mag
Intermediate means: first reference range 21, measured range 17.6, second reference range 19.2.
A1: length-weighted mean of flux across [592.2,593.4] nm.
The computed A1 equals 17.7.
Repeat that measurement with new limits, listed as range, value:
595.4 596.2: 18.7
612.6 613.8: 23.2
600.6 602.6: 20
